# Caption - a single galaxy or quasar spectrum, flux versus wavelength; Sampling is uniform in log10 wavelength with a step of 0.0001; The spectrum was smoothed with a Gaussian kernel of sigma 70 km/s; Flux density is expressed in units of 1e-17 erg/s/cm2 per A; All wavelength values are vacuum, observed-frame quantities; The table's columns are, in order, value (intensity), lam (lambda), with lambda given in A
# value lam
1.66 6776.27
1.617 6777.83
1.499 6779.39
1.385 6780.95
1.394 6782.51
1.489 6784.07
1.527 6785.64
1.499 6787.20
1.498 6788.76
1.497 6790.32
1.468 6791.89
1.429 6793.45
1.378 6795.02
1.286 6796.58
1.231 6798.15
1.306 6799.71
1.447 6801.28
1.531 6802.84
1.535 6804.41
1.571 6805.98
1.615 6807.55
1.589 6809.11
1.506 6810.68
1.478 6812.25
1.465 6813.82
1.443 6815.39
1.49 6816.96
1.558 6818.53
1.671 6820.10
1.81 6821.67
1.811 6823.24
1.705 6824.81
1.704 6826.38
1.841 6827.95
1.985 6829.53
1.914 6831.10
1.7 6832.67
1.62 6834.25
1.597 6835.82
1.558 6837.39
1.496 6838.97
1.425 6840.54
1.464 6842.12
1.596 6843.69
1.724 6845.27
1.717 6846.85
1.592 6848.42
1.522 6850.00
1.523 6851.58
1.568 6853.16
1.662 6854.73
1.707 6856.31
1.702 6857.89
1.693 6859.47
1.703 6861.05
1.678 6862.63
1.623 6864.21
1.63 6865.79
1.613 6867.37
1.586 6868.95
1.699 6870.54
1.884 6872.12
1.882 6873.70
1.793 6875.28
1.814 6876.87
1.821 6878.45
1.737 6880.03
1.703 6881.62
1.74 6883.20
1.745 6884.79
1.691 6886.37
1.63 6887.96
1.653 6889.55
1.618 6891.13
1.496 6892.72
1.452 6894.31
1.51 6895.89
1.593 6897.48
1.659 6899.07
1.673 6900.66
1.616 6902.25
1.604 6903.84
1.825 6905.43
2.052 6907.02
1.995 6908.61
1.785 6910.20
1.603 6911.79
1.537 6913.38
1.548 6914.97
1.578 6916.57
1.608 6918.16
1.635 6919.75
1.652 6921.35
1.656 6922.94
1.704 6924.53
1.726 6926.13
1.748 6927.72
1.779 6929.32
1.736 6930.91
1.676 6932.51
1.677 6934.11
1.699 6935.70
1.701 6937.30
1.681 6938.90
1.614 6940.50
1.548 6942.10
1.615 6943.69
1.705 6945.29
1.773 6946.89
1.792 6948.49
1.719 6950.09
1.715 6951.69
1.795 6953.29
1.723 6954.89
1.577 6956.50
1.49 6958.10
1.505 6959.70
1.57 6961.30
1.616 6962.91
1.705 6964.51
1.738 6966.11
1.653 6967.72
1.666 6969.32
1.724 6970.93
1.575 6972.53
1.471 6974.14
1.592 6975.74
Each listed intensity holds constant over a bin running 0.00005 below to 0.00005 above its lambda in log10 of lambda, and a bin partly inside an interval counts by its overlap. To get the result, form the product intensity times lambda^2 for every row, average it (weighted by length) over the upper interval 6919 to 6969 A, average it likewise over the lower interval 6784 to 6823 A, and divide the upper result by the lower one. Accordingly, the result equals 1.2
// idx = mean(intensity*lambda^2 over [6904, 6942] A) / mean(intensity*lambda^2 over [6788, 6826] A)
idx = 1.16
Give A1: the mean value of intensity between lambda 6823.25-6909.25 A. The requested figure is 1.68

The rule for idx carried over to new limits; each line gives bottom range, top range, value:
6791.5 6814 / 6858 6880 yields 1.21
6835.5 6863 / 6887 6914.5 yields 1.05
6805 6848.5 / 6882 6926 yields 1.04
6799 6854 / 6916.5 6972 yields 1.08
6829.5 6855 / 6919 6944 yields 1.07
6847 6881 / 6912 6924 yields 0.97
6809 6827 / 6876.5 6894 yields 1.07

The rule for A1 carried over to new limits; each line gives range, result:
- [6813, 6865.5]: 1.64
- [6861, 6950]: 1.69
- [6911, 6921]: 1.59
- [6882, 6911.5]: 1.68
